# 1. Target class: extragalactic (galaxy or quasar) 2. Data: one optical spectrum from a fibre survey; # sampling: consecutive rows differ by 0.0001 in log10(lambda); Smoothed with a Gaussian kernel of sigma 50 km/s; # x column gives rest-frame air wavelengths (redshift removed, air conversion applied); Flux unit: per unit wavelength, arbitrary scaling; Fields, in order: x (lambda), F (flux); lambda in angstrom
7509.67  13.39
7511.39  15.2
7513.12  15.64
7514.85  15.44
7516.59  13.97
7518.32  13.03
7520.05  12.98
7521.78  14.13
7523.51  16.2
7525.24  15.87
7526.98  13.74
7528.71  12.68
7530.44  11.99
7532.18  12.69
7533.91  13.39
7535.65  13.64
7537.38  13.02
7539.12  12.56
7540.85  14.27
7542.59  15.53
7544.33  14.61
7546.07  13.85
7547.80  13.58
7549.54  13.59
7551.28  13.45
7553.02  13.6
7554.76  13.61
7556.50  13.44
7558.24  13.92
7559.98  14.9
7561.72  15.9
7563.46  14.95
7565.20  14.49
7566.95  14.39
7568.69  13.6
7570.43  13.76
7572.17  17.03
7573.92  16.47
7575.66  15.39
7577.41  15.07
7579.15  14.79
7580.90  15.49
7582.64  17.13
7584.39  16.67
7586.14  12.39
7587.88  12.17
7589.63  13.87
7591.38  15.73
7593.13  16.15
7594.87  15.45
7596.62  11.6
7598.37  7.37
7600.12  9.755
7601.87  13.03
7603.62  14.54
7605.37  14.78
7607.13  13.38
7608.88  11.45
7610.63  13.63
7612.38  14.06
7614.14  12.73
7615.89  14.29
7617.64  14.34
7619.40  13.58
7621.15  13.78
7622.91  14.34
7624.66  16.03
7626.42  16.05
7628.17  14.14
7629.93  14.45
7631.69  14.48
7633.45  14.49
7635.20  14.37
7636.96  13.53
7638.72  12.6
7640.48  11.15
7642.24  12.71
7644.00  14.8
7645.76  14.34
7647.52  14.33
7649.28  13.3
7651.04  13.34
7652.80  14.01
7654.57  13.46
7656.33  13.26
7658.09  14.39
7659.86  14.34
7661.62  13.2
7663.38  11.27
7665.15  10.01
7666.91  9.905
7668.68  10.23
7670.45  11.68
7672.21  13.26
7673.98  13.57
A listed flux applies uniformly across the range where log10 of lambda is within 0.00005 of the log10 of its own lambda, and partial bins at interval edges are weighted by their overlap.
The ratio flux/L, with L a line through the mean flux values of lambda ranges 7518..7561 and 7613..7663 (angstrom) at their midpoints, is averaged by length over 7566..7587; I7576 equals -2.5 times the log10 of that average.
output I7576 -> -0.10 mag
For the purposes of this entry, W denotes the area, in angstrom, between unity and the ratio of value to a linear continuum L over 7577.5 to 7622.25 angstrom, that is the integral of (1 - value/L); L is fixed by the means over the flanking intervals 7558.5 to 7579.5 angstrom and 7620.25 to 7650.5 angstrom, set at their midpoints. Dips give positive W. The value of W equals 2.7 angstrom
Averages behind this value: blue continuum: 15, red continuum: 14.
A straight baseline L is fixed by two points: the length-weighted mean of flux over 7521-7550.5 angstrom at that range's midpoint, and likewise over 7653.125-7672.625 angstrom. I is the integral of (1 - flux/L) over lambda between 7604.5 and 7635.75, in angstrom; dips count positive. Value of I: -3.2 angstrom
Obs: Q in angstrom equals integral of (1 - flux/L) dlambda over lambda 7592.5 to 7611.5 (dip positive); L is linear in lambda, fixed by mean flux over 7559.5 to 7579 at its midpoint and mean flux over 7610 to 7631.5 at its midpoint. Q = 2.3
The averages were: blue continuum 15.1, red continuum 14.3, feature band 12.8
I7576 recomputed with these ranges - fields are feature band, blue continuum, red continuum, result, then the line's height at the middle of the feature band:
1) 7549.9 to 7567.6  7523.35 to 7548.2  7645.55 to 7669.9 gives -0.05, 13.6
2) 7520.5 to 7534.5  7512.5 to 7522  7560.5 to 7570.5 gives 0.03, 14.2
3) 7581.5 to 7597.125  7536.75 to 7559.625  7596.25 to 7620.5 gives -0.12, 13.1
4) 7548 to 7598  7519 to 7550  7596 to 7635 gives -0.07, 13.7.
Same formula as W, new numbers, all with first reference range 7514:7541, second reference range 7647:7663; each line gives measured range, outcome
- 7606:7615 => 0.4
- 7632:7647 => 0.1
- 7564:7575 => -1.0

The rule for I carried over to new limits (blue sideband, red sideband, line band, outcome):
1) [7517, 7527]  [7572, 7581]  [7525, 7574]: 3.2 angstrom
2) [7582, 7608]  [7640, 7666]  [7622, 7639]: -1.5 angstrom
